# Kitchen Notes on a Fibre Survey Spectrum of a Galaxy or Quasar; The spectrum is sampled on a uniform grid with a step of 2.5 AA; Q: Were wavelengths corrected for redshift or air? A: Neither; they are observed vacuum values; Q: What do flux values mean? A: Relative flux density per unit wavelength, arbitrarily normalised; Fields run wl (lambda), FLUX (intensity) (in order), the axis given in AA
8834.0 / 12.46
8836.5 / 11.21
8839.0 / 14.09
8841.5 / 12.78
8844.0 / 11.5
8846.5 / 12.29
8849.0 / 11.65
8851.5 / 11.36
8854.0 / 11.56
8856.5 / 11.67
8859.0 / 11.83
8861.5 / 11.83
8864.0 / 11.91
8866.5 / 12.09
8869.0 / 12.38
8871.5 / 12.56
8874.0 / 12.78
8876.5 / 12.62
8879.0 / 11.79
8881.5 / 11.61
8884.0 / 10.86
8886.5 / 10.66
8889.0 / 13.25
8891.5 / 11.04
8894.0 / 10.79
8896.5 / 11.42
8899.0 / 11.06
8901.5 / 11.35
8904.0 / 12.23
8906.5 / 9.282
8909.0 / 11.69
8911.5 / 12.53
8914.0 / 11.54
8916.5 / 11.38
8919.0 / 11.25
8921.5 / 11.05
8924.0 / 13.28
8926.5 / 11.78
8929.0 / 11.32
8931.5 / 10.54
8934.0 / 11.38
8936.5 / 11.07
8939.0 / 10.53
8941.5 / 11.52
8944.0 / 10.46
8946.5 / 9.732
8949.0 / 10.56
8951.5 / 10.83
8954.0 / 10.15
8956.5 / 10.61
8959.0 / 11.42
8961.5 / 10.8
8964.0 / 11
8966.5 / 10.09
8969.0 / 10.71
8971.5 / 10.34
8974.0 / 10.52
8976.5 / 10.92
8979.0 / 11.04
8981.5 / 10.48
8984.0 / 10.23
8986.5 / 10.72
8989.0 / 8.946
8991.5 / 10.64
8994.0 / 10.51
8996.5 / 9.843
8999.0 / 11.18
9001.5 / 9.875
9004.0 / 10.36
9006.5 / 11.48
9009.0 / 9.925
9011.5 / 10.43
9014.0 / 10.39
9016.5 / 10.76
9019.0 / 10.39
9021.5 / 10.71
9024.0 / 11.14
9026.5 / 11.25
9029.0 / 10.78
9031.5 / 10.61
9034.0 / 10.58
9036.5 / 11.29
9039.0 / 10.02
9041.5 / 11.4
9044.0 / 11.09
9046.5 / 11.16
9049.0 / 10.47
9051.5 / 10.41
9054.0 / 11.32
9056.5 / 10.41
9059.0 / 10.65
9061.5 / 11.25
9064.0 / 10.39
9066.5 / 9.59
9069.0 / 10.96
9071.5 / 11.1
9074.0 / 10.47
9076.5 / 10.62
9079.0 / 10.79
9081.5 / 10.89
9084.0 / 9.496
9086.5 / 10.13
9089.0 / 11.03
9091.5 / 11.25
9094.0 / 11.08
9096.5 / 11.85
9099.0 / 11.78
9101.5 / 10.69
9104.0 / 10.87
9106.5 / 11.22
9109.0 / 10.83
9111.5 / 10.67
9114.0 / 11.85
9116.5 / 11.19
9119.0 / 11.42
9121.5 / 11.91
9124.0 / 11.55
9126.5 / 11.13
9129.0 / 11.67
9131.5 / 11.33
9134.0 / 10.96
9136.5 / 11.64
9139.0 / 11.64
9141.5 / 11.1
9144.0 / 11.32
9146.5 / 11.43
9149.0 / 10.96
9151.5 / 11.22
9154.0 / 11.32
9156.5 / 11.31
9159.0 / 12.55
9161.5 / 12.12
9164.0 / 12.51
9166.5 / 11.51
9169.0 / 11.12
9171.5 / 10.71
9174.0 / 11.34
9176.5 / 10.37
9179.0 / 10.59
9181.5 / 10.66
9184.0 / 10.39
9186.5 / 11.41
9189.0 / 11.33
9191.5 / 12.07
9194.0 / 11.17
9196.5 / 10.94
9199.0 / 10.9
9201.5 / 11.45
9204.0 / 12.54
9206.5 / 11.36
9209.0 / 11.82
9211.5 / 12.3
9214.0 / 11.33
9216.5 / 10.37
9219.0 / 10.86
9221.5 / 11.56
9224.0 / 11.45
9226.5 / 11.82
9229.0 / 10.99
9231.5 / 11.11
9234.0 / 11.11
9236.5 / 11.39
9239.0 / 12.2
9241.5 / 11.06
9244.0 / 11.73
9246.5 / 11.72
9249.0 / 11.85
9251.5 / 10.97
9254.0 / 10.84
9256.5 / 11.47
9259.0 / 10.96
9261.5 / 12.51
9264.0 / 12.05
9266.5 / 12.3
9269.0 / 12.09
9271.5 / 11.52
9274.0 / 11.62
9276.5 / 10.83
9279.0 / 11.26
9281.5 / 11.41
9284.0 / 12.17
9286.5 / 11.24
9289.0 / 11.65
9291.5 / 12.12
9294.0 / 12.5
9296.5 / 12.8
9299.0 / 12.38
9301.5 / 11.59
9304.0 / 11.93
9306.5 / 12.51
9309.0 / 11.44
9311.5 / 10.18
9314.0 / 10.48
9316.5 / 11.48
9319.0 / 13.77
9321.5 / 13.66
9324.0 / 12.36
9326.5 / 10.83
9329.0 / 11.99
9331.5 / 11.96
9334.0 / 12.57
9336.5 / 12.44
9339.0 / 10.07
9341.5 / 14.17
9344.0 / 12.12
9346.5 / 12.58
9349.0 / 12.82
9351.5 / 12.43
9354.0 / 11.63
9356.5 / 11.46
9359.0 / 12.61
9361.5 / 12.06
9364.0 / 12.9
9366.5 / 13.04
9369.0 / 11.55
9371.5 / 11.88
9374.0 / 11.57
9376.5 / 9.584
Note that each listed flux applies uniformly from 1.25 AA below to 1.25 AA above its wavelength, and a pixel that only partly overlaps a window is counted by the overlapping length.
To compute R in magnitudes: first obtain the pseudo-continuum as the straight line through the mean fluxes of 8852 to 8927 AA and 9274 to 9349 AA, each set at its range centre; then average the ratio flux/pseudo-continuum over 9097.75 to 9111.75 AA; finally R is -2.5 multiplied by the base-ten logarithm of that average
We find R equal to 0.08 mag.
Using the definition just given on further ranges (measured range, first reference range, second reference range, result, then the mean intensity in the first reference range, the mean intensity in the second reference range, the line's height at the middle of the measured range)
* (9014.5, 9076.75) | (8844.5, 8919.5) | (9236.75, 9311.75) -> 0.09 mag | 11.7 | 11.7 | 11.7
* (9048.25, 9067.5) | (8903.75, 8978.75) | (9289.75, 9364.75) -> 0.08 mag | 11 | 12.1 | 11.3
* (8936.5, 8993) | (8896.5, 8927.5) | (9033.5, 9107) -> 0.07 mag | 11.5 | 10.8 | 11.3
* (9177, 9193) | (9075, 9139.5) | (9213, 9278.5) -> 0.03 mag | 11.1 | 11.4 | 11.3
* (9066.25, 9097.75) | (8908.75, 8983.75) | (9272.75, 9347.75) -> 0.06 mag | 11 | 11.9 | 11.3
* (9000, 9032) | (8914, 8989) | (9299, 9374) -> 0.04 mag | 10.9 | 12.1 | 11.1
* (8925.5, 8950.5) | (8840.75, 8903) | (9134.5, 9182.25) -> 0.08 mag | 11.8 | 11.3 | 11.7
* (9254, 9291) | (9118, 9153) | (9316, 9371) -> 0.03 mag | 11.4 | 12.3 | 12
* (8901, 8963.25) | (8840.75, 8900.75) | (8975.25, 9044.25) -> 0.01 mag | 11.8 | 10.6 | 11.3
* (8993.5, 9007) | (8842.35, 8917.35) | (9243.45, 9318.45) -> 0.12 mag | 11.7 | 11.7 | 11.7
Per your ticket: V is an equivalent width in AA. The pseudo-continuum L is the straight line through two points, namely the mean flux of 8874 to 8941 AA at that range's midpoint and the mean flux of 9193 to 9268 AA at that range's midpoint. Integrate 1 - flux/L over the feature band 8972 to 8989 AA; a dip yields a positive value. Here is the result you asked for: 1.41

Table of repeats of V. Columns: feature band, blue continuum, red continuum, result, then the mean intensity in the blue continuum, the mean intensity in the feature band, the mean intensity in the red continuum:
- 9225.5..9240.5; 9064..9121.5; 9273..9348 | 0.19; 10.9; 11.4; 11.9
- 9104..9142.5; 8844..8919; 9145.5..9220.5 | 0.25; 11.7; 11.3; 11.3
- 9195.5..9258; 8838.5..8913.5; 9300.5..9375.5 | 3.08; 11.8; 11.4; 12.1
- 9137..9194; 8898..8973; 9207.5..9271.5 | 0.41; 11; 11.3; 11.5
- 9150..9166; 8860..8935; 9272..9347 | 0.02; 11.6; 11.8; 11.9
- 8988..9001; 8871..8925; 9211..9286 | 1.52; 11.6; 10.2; 11.5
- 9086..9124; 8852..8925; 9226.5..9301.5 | 1.47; 11.7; 11.2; 11.7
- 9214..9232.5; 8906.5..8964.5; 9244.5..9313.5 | 0.66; 11.1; 11.2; 11.7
